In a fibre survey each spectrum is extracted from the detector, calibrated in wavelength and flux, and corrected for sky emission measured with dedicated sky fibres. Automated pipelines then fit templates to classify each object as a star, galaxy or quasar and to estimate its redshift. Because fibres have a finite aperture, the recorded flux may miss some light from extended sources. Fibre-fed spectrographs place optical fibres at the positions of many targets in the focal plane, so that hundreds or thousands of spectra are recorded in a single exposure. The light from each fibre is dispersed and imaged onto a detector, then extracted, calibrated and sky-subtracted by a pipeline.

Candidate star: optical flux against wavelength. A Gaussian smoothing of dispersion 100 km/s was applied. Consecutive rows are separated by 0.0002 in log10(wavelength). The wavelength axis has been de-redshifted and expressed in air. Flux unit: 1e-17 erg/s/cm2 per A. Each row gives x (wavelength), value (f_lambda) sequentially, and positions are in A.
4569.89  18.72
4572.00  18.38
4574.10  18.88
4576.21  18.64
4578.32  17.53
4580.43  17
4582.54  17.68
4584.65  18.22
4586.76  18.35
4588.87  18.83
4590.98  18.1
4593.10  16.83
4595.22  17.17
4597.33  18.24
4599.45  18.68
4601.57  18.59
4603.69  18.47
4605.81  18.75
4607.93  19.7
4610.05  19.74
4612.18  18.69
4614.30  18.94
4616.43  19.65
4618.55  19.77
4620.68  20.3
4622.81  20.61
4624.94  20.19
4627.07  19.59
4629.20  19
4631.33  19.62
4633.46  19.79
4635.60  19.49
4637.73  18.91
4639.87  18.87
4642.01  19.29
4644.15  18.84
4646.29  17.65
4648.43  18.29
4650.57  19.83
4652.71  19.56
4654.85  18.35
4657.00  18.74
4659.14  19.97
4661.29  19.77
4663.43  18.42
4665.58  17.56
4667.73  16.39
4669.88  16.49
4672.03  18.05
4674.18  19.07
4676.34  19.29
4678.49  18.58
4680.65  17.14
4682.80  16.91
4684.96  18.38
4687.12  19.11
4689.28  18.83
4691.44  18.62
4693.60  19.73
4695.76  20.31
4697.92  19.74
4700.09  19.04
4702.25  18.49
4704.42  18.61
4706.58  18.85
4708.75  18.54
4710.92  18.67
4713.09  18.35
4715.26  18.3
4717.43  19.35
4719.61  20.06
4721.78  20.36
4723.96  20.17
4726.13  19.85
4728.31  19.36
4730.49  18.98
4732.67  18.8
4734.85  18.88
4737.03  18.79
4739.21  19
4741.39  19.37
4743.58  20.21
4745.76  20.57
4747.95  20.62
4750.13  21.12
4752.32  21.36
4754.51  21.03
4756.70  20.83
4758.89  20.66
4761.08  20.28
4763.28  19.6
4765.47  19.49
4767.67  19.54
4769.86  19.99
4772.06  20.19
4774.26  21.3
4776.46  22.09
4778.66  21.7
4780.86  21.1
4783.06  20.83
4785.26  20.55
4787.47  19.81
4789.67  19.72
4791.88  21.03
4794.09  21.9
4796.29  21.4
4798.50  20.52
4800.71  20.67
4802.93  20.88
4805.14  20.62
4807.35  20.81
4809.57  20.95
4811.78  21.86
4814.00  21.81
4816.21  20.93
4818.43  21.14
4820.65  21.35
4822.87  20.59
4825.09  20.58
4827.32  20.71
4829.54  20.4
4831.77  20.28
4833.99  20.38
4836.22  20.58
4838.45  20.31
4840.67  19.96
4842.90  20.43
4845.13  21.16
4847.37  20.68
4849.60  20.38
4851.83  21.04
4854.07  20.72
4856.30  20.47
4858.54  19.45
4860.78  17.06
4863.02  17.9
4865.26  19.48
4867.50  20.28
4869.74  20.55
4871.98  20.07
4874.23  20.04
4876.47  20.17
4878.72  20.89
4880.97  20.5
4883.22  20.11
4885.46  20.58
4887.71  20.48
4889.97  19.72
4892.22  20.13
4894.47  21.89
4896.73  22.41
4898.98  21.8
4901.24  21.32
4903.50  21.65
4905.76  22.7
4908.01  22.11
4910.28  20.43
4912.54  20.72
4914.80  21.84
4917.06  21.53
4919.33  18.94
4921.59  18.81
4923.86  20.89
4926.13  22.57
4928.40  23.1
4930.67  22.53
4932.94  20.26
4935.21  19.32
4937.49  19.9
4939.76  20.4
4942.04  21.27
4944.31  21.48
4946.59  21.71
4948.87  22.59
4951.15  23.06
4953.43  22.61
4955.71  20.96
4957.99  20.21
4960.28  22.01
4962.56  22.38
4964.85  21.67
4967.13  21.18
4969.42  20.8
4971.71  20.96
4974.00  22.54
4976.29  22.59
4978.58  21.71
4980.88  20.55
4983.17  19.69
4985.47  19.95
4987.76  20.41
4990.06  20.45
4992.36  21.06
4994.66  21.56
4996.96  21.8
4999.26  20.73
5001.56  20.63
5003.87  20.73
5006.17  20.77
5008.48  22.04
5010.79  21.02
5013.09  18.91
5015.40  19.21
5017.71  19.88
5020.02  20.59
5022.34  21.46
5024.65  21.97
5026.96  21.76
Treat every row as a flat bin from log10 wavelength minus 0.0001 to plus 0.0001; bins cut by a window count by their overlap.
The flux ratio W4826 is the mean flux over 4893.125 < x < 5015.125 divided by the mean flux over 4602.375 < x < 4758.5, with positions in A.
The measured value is 1.1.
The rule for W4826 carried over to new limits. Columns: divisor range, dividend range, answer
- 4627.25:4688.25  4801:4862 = 1.10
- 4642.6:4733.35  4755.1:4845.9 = 1.10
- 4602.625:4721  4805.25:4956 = 1.10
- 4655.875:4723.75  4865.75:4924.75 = 1.11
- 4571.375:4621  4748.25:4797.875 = 1.12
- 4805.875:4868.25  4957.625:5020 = 1.03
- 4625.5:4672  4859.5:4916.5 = 1.10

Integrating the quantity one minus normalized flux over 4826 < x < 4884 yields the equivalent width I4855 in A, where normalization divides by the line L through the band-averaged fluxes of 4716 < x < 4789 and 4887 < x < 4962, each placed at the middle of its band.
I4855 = 1.9 A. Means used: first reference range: 20.2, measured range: 20.2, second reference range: 21.3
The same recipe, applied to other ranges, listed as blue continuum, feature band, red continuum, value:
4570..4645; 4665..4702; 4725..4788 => 2.08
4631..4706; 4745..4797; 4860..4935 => -2.85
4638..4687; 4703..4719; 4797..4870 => 0.26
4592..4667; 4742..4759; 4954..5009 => -0.88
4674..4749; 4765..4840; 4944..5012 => -3.42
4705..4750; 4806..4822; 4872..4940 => -0.89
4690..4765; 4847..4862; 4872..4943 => 0.44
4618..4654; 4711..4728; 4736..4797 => 0.56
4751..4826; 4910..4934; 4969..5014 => -0.20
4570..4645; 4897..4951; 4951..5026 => -1.50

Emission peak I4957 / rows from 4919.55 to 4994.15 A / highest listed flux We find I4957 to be 23.1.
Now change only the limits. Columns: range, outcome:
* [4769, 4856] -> 22.09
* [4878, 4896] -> 21.89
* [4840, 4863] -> 21.16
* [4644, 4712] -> 20.31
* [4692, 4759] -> 21.36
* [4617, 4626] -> 20.61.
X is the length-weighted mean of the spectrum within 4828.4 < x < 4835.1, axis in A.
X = 20.4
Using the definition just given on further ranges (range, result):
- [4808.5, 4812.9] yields 21.4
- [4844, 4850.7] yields 20.7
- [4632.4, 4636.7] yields 19.6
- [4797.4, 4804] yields 20.7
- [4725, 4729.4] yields 19.6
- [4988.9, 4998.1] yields 21.2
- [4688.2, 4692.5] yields 18.7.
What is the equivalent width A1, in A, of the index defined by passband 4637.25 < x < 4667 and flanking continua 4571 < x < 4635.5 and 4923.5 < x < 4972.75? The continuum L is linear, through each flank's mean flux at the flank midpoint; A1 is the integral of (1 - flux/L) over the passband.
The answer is 0.55 A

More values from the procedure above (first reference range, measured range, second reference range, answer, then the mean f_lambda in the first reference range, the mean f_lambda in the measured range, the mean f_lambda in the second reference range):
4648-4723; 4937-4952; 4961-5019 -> -0.7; 18.7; 21.5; 20.9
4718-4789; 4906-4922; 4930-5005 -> 0.1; 20.2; 20.8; 21.2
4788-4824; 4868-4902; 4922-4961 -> 0.9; 21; 20.7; 21.4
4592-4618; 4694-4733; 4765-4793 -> 1.2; 18.6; 19.2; 20.6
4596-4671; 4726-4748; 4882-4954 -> 0.4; 19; 19.4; 21.2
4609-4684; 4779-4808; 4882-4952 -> -0.9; 18.9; 20.8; 21.2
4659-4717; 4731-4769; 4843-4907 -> -1.6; 18.6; 20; 20.5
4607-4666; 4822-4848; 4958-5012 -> -0.2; 19.3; 20.5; 21.2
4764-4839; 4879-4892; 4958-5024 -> 0.3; 20.8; 20.3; 21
